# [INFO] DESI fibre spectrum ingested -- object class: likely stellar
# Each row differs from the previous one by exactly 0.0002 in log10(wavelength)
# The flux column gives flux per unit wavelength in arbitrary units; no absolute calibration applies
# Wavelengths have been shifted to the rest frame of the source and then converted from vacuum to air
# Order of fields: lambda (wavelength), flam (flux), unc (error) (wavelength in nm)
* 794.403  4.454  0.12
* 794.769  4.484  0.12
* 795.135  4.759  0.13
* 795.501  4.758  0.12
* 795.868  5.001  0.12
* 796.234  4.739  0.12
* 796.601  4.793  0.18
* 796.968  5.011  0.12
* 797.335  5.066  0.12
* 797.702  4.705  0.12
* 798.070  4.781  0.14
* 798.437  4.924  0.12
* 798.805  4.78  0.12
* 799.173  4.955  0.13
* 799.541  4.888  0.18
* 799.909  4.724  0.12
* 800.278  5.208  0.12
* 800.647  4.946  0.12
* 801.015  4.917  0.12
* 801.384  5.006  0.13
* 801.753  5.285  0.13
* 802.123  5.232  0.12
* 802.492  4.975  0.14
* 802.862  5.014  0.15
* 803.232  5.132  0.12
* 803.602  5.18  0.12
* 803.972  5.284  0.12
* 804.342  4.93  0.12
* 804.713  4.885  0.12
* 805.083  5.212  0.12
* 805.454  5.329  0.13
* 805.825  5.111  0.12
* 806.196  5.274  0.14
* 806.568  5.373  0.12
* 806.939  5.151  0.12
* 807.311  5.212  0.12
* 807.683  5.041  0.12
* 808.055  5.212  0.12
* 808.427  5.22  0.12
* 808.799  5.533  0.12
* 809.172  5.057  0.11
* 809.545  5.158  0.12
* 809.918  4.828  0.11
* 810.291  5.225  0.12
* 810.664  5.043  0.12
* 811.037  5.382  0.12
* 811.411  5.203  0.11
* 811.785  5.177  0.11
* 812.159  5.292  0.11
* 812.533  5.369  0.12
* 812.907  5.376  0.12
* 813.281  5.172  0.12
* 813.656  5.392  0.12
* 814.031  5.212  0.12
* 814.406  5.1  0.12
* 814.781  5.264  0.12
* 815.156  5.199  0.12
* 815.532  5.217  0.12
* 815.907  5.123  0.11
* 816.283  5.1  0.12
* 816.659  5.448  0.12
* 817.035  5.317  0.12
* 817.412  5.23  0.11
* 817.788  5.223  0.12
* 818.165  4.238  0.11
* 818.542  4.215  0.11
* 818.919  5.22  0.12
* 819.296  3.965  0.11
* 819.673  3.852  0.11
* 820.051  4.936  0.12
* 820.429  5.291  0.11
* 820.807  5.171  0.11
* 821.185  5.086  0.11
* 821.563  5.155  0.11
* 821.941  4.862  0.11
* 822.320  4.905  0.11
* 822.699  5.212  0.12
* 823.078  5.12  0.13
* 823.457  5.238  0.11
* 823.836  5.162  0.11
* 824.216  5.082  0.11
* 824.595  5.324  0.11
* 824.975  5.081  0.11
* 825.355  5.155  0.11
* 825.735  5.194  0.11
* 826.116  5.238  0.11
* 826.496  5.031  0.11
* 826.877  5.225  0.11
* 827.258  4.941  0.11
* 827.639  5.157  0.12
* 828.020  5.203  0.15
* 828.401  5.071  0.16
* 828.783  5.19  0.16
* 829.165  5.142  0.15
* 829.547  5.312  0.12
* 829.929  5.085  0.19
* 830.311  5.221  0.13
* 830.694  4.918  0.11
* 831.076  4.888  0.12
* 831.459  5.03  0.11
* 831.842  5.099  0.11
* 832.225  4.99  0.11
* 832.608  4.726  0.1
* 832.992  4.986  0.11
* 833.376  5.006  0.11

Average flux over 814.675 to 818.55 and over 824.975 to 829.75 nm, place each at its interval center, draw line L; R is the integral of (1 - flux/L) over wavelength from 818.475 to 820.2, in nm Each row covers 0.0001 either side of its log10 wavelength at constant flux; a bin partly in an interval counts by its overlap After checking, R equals 0.22 nm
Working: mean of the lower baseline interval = 5.09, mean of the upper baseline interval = 5.15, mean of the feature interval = 4.44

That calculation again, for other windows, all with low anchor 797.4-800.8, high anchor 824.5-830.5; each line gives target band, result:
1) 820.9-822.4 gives 0.024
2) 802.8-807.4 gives -0.206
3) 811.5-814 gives -0.135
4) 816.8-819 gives 0.070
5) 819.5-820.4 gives 0.092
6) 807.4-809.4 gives -0.096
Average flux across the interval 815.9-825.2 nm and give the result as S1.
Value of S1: 4.98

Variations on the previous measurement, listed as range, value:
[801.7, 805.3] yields 5.11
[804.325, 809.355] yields 5.19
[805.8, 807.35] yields 5.24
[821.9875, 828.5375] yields 5.13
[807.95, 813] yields 5.22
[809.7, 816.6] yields 5.21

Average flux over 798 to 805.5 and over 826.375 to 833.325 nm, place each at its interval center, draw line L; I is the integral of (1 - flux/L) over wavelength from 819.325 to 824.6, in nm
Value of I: 0.07 nm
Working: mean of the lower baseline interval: 5.03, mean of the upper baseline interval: 5.07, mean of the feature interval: 4.99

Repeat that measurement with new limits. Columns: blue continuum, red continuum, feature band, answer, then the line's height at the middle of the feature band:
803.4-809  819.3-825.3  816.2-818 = -0.07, 5.06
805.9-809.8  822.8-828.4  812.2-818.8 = 0.07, 5.19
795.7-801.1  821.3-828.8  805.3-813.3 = -0.36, 4.99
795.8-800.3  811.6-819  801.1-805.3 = -0.12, 4.96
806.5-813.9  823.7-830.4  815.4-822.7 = 0.36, 5.19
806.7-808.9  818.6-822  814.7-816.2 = -0.07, 4.97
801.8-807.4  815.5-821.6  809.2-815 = -0.21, 5.03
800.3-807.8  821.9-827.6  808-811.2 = -0.03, 5.13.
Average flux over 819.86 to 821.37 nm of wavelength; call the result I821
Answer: 5.12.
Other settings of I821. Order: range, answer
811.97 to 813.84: 5.32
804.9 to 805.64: 5.27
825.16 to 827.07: 5.17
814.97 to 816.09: 5.18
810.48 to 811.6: 5.21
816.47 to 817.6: 5.33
